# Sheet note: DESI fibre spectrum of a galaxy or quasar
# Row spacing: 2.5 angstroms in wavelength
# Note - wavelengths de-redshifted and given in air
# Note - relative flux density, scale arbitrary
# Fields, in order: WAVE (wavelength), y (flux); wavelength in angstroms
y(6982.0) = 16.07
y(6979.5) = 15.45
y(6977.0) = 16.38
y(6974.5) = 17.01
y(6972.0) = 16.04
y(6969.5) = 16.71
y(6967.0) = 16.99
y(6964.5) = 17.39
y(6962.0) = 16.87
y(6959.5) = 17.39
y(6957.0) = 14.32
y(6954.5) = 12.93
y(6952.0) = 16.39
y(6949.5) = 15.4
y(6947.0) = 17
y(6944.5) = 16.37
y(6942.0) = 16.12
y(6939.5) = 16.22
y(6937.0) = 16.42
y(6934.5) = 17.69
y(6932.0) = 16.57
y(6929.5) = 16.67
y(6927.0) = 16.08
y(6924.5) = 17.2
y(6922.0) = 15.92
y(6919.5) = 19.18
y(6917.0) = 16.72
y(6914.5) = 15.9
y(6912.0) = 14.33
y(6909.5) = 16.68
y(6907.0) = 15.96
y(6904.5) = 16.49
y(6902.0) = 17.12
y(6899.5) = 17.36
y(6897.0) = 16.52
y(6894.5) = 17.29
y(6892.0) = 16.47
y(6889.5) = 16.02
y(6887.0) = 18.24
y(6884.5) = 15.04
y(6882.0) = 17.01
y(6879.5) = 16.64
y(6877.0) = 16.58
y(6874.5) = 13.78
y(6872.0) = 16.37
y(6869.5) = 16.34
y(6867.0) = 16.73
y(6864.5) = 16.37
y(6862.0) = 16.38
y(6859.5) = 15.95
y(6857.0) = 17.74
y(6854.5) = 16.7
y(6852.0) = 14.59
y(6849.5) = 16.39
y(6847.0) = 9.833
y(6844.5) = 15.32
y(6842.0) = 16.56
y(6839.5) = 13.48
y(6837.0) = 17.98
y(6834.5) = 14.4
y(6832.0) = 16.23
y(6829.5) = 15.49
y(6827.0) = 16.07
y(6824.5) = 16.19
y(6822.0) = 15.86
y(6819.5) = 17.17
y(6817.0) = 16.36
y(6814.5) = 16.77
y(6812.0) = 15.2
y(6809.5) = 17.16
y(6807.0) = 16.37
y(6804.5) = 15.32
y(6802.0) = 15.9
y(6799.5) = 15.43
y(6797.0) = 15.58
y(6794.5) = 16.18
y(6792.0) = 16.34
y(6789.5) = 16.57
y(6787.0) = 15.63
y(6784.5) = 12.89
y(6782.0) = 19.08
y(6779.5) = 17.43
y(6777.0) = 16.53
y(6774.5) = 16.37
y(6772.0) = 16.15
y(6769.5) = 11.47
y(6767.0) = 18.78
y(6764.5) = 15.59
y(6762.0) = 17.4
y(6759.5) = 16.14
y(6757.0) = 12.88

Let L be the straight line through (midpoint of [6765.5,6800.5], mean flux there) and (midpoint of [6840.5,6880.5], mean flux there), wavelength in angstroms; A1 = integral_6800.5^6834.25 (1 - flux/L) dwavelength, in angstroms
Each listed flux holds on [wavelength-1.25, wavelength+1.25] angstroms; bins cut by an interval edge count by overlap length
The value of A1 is -0.4 angstroms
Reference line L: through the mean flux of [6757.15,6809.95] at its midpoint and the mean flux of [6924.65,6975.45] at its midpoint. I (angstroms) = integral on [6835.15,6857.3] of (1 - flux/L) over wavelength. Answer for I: 1.20 angstroms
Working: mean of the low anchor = 16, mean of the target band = 15.3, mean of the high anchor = 16.3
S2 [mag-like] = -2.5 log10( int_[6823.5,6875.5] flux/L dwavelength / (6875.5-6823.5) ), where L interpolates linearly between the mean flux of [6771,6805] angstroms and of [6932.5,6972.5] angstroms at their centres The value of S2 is 0.03 mag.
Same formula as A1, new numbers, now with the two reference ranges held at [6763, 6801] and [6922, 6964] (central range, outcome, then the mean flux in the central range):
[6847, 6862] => 0.34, 15.7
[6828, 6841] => 0.43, 15.5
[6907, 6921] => -0.26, 16.5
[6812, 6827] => -0.25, 16.3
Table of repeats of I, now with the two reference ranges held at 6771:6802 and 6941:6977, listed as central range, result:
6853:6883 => -0.3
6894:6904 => -0.5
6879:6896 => -0.5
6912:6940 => -0.8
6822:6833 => 0.1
